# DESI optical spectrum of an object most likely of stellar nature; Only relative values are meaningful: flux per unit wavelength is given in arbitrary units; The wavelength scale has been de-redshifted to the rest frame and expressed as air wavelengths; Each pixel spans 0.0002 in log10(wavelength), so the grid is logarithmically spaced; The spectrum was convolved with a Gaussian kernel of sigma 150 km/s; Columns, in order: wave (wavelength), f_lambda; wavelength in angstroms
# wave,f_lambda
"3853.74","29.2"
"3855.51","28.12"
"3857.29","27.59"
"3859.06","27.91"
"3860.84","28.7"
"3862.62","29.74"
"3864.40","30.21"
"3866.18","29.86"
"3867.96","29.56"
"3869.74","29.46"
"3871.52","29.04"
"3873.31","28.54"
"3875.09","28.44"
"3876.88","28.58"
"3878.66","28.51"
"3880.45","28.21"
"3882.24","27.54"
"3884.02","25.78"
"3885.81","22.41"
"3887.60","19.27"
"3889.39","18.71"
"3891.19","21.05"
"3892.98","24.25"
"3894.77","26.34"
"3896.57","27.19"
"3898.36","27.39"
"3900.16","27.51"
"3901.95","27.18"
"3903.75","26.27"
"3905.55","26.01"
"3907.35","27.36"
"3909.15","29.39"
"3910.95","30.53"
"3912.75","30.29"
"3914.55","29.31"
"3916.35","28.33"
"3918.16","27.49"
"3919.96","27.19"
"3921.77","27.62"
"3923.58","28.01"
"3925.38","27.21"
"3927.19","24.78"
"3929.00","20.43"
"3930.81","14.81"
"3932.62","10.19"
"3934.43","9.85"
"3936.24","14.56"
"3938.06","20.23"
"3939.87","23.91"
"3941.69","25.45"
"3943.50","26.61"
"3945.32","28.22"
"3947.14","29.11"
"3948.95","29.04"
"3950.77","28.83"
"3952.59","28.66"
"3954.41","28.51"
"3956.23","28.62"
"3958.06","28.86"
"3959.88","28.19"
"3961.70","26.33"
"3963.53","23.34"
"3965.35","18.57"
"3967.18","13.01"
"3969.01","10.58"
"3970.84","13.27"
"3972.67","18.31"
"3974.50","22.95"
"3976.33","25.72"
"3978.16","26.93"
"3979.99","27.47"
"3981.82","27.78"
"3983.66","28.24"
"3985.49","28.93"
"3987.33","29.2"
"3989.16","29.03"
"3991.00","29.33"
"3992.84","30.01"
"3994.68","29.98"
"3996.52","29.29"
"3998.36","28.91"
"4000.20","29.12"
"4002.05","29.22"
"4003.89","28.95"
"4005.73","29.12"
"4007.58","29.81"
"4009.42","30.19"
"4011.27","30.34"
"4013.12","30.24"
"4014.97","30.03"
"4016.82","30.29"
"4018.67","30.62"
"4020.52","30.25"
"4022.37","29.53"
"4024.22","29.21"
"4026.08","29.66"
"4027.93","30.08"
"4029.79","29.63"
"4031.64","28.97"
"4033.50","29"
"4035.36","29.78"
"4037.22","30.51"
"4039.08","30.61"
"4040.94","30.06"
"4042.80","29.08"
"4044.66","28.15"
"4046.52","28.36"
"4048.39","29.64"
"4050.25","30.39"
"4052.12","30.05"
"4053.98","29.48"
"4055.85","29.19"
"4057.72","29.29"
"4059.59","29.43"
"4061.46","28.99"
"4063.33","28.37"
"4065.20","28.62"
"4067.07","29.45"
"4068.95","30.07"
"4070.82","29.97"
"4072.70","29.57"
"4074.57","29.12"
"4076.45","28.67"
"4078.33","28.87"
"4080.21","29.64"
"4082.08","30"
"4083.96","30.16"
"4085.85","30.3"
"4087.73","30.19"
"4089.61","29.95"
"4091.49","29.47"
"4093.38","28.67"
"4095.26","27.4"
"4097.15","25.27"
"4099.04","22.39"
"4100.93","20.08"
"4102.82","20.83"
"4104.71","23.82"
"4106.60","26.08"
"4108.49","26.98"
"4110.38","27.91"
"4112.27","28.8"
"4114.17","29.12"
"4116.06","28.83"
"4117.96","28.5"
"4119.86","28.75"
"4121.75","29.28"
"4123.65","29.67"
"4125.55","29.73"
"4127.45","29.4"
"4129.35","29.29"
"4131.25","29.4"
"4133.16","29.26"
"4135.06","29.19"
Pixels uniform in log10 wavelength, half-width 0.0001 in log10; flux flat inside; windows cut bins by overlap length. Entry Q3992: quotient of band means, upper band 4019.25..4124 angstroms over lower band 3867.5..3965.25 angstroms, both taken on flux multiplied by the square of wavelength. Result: 1.21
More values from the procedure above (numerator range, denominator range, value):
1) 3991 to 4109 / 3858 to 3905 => 1.17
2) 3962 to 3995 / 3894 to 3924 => 0.89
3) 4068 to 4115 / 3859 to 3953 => 1.18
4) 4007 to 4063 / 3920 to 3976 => 1.37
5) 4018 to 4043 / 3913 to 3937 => 1.39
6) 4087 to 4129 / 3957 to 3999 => 1.17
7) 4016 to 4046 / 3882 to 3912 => 1.24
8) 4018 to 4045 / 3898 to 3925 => 1.13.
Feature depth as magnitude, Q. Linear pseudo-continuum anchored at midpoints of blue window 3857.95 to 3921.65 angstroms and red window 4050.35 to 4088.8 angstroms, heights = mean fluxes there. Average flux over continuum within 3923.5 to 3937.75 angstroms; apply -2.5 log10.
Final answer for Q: 0.455 mag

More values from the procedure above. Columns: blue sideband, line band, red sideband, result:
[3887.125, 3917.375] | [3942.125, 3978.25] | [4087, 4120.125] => 0.101 mag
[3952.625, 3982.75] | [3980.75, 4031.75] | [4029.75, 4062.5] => -0.127 mag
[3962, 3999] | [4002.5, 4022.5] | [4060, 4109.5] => -0.172 mag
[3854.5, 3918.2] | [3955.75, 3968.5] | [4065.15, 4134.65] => 0.186 mag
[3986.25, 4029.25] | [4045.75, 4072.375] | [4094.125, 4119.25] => -0.064 mag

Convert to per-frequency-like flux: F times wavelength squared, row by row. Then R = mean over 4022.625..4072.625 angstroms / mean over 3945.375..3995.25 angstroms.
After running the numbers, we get 1.2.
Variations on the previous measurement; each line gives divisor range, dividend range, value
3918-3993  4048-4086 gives 1.29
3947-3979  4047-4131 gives 1.28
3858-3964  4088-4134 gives 1.17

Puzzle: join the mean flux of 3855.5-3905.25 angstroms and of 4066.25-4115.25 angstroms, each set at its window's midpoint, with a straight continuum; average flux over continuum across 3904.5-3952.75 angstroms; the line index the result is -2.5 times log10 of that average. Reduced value 0.092 mag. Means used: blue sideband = 26.9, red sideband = 27.8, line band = 24.9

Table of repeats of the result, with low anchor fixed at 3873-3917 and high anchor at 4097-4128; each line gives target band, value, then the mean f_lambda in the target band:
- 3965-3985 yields 0.237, 21.4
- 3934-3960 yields 0.049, 25.4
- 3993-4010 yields -0.106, 29.4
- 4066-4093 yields -0.111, 29.6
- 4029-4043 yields -0.117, 29.7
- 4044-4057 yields -0.101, 29.3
